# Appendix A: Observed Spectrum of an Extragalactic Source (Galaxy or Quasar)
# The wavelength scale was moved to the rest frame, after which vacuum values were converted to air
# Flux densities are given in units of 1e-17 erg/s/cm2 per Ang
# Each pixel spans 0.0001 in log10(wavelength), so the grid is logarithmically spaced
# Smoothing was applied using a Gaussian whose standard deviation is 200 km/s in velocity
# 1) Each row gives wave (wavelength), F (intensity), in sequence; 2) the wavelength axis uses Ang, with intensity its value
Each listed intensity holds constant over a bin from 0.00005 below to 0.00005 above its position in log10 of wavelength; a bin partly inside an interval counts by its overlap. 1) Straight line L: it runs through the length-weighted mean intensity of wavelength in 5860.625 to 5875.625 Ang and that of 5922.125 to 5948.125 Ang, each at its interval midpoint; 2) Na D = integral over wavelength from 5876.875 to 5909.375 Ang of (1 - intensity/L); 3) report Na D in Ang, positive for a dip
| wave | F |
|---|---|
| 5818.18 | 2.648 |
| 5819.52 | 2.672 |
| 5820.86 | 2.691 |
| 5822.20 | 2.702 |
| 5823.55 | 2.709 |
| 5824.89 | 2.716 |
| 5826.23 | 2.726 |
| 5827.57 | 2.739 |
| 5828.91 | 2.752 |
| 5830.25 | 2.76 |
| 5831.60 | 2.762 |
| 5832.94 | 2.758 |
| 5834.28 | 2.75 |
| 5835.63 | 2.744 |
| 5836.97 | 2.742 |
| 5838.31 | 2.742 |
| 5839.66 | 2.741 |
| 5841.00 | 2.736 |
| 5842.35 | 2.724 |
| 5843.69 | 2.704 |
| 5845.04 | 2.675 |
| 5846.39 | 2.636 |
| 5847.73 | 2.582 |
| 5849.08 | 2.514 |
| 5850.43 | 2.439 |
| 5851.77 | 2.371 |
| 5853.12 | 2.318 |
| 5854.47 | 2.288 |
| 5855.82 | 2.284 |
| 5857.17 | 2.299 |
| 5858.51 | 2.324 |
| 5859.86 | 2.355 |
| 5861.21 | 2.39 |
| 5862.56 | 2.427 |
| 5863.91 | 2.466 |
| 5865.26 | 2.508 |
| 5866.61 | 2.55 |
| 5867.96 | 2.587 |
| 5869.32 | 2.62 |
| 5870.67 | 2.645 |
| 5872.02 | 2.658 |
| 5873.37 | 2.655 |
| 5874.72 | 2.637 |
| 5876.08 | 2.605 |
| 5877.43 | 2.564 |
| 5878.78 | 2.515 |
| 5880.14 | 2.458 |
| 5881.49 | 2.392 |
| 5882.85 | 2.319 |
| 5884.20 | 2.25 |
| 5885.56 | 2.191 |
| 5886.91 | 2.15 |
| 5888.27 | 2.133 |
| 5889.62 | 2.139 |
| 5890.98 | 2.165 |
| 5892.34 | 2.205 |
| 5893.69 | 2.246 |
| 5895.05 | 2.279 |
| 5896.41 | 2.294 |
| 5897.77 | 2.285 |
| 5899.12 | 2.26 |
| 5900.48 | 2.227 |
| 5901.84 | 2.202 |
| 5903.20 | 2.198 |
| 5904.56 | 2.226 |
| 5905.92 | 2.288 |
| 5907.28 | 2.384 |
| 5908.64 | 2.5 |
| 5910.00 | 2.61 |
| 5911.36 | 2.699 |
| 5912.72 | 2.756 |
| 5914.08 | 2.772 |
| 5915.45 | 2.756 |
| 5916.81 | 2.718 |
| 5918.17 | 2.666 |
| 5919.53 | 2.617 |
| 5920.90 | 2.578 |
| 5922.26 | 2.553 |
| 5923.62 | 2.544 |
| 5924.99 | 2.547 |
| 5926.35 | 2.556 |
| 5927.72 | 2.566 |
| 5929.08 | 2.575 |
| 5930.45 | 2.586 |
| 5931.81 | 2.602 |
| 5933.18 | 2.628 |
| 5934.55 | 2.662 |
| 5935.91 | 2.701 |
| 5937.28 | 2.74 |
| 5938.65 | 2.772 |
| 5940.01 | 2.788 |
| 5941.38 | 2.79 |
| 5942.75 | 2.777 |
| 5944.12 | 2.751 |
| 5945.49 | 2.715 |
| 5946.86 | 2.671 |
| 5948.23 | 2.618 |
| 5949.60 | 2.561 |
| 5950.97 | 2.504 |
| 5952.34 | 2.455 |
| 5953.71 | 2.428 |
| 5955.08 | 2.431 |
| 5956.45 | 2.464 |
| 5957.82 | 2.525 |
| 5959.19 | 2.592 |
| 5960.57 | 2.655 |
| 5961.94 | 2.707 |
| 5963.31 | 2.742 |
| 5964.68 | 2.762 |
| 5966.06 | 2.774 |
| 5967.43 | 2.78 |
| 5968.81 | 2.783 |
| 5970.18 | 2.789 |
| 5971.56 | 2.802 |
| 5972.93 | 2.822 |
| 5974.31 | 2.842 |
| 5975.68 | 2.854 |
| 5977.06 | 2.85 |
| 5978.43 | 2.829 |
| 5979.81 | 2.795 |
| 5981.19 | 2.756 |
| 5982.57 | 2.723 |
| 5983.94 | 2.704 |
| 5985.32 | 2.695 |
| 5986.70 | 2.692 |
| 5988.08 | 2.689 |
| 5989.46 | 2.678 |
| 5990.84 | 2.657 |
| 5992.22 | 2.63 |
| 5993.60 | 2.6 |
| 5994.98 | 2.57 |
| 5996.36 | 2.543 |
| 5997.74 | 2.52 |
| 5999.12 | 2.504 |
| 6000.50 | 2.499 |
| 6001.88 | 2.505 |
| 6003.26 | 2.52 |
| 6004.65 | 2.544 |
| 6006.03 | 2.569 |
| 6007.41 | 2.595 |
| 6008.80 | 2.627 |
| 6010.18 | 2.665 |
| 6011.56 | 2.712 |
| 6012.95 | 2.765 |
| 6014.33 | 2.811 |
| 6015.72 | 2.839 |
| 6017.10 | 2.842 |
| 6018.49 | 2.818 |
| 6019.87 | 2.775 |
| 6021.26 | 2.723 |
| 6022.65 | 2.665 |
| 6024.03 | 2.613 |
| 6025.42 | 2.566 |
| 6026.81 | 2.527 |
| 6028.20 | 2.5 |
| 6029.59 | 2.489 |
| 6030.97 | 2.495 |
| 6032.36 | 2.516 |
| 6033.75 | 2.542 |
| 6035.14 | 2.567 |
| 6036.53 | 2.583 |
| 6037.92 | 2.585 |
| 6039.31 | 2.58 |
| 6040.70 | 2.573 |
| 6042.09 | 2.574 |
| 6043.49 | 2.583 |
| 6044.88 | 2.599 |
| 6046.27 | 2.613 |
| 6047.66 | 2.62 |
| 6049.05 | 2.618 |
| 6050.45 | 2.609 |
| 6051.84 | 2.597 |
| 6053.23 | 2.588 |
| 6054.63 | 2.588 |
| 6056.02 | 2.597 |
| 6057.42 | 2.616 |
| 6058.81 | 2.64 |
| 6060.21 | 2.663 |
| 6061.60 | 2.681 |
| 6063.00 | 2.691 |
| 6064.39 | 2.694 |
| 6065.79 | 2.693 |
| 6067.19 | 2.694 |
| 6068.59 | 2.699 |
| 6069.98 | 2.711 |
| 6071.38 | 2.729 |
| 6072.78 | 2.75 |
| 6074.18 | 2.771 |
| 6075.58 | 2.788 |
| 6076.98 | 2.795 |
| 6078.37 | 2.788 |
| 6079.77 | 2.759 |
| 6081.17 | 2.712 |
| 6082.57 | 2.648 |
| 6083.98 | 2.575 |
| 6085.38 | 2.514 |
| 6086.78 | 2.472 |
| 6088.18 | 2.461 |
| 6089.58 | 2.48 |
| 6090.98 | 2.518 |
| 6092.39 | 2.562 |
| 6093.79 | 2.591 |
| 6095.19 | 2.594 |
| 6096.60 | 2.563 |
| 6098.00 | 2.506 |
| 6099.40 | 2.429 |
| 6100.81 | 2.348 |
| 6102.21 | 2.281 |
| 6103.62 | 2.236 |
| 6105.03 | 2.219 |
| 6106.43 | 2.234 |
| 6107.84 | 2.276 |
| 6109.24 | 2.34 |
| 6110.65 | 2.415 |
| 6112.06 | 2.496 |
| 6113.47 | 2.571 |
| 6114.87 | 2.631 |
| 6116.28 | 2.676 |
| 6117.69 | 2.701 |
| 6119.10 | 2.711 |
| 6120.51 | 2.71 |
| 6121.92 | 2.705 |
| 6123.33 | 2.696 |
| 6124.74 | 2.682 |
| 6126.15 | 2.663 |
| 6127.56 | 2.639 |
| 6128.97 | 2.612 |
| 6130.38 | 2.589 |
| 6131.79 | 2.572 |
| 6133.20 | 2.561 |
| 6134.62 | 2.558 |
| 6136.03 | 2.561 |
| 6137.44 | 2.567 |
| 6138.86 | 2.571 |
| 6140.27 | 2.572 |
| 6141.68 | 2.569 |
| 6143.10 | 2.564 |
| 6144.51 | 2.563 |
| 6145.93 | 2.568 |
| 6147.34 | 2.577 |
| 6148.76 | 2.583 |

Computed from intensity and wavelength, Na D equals 3.89 Ang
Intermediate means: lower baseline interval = 2.56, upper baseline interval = 2.66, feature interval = 2.29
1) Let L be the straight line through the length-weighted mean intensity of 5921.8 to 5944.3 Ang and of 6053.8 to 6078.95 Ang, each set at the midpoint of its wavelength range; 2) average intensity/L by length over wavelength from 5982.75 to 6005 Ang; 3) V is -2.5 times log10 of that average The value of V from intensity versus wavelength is 0.030 mag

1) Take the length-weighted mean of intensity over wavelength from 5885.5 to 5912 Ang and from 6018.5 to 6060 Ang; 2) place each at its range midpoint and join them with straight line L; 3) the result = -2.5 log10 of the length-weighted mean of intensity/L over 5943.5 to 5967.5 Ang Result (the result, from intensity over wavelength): -0.09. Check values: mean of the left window 2.29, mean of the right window 2.6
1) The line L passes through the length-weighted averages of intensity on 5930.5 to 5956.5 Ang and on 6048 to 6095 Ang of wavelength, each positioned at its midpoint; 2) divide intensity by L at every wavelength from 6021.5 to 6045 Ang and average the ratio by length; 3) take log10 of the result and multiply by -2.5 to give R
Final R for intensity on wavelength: 0.03 mag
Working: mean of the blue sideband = 2.64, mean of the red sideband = 2.64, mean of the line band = 2.56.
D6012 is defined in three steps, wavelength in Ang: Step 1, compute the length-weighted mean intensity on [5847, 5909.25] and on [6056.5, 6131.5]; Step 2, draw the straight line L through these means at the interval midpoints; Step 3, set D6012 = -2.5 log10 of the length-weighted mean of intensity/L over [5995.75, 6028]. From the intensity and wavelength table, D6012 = -0.06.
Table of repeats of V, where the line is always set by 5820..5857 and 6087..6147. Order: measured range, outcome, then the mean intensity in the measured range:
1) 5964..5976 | -0.09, 2.8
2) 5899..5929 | 0.04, 2.52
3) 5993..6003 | 0.02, 2.54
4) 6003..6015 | -0.03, 2.65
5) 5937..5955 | -0.02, 2.65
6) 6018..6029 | -0.03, 2.64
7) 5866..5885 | 0.04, 2.53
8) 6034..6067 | -0.02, 2.62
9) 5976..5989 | -0.07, 2.75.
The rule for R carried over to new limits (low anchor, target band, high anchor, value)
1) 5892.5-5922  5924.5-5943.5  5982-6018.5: -0.066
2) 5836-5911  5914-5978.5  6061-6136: -0.079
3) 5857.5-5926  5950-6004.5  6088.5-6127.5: -0.079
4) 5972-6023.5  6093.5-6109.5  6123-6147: 0.102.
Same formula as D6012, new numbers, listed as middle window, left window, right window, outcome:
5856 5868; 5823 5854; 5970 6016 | 0.10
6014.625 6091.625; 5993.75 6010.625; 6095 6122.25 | -0.05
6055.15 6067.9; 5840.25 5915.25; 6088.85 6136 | -0.07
